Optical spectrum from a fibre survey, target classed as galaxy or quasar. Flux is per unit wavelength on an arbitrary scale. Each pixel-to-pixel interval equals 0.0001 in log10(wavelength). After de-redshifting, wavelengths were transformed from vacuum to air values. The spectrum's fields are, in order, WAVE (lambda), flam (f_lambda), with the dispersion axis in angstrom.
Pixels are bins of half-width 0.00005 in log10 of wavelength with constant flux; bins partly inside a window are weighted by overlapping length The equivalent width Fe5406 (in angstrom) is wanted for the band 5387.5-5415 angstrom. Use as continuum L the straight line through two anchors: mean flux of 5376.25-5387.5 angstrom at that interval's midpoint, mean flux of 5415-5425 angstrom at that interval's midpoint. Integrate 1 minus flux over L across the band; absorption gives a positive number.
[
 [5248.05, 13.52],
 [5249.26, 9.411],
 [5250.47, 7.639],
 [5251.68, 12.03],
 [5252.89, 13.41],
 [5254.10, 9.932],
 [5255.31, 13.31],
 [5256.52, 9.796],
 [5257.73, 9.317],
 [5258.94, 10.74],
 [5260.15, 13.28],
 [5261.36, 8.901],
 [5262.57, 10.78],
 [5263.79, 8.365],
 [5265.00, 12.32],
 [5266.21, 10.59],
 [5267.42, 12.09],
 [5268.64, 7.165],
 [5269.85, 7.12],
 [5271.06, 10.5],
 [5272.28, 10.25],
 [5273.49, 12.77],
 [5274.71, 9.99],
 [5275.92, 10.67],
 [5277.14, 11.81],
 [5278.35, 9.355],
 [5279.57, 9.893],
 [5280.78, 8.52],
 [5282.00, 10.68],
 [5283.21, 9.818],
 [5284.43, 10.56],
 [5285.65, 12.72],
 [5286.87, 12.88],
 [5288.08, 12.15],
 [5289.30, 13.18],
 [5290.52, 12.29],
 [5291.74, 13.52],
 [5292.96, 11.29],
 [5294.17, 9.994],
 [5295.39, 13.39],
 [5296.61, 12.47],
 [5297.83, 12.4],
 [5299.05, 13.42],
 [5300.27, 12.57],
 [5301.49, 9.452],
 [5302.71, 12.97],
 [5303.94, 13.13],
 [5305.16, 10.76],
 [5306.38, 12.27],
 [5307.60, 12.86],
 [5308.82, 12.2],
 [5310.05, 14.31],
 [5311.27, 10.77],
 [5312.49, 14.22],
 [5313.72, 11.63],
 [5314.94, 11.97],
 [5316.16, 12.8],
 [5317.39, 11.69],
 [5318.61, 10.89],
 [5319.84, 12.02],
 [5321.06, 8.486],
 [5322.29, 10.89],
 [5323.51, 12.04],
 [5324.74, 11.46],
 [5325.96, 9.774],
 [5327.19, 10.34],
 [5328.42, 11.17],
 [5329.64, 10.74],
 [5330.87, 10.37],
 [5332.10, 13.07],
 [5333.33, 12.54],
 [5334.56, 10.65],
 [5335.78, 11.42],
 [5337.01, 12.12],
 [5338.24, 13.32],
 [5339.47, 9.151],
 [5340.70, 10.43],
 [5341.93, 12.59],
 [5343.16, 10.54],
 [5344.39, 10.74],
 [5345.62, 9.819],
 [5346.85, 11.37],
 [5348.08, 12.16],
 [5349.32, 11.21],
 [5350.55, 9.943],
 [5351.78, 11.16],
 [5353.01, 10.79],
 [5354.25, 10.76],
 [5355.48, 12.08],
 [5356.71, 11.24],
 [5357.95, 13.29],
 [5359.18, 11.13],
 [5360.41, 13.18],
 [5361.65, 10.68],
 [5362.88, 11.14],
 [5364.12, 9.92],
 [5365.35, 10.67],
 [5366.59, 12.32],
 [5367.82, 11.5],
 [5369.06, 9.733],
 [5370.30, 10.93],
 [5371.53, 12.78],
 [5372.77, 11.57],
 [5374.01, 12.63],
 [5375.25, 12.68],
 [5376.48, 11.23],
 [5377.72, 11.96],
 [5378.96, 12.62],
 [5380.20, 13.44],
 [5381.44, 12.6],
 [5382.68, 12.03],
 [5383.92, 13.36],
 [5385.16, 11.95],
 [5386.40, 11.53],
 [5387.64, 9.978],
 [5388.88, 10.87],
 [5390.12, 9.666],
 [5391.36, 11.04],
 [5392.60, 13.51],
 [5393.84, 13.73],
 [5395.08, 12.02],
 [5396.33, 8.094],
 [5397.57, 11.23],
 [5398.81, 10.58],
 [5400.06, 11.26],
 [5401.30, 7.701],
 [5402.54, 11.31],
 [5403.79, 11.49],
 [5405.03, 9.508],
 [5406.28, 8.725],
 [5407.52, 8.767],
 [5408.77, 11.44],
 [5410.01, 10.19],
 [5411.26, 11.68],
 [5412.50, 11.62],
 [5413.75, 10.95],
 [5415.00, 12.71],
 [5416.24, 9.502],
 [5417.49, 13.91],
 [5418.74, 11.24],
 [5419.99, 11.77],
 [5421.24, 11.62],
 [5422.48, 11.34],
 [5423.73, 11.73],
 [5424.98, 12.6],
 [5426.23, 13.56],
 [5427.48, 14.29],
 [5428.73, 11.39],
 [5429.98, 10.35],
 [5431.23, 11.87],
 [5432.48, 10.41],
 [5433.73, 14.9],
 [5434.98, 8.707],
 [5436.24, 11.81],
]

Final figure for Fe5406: 2.8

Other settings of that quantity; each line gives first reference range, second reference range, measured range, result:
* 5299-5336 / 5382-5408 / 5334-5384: -1.18 angstrom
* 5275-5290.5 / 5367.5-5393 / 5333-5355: 0.70 angstrom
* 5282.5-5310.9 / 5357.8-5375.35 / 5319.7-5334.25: 1.06 angstrom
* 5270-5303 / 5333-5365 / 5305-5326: -0.86 angstrom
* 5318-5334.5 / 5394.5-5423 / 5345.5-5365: -0.55 angstrom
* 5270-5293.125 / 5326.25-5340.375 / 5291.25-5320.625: -2.57 angstrom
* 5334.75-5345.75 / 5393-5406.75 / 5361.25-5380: -1.17 angstrom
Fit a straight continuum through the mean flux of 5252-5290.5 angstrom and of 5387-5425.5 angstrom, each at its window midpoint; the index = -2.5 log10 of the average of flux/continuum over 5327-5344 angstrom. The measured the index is -0.04 mag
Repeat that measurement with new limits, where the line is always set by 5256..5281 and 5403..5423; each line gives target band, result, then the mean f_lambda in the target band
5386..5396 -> -0.05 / 11.4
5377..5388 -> -0.13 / 12.2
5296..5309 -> -0.17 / 12.2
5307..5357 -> -0.08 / 11.4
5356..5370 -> -0.06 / 11.3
